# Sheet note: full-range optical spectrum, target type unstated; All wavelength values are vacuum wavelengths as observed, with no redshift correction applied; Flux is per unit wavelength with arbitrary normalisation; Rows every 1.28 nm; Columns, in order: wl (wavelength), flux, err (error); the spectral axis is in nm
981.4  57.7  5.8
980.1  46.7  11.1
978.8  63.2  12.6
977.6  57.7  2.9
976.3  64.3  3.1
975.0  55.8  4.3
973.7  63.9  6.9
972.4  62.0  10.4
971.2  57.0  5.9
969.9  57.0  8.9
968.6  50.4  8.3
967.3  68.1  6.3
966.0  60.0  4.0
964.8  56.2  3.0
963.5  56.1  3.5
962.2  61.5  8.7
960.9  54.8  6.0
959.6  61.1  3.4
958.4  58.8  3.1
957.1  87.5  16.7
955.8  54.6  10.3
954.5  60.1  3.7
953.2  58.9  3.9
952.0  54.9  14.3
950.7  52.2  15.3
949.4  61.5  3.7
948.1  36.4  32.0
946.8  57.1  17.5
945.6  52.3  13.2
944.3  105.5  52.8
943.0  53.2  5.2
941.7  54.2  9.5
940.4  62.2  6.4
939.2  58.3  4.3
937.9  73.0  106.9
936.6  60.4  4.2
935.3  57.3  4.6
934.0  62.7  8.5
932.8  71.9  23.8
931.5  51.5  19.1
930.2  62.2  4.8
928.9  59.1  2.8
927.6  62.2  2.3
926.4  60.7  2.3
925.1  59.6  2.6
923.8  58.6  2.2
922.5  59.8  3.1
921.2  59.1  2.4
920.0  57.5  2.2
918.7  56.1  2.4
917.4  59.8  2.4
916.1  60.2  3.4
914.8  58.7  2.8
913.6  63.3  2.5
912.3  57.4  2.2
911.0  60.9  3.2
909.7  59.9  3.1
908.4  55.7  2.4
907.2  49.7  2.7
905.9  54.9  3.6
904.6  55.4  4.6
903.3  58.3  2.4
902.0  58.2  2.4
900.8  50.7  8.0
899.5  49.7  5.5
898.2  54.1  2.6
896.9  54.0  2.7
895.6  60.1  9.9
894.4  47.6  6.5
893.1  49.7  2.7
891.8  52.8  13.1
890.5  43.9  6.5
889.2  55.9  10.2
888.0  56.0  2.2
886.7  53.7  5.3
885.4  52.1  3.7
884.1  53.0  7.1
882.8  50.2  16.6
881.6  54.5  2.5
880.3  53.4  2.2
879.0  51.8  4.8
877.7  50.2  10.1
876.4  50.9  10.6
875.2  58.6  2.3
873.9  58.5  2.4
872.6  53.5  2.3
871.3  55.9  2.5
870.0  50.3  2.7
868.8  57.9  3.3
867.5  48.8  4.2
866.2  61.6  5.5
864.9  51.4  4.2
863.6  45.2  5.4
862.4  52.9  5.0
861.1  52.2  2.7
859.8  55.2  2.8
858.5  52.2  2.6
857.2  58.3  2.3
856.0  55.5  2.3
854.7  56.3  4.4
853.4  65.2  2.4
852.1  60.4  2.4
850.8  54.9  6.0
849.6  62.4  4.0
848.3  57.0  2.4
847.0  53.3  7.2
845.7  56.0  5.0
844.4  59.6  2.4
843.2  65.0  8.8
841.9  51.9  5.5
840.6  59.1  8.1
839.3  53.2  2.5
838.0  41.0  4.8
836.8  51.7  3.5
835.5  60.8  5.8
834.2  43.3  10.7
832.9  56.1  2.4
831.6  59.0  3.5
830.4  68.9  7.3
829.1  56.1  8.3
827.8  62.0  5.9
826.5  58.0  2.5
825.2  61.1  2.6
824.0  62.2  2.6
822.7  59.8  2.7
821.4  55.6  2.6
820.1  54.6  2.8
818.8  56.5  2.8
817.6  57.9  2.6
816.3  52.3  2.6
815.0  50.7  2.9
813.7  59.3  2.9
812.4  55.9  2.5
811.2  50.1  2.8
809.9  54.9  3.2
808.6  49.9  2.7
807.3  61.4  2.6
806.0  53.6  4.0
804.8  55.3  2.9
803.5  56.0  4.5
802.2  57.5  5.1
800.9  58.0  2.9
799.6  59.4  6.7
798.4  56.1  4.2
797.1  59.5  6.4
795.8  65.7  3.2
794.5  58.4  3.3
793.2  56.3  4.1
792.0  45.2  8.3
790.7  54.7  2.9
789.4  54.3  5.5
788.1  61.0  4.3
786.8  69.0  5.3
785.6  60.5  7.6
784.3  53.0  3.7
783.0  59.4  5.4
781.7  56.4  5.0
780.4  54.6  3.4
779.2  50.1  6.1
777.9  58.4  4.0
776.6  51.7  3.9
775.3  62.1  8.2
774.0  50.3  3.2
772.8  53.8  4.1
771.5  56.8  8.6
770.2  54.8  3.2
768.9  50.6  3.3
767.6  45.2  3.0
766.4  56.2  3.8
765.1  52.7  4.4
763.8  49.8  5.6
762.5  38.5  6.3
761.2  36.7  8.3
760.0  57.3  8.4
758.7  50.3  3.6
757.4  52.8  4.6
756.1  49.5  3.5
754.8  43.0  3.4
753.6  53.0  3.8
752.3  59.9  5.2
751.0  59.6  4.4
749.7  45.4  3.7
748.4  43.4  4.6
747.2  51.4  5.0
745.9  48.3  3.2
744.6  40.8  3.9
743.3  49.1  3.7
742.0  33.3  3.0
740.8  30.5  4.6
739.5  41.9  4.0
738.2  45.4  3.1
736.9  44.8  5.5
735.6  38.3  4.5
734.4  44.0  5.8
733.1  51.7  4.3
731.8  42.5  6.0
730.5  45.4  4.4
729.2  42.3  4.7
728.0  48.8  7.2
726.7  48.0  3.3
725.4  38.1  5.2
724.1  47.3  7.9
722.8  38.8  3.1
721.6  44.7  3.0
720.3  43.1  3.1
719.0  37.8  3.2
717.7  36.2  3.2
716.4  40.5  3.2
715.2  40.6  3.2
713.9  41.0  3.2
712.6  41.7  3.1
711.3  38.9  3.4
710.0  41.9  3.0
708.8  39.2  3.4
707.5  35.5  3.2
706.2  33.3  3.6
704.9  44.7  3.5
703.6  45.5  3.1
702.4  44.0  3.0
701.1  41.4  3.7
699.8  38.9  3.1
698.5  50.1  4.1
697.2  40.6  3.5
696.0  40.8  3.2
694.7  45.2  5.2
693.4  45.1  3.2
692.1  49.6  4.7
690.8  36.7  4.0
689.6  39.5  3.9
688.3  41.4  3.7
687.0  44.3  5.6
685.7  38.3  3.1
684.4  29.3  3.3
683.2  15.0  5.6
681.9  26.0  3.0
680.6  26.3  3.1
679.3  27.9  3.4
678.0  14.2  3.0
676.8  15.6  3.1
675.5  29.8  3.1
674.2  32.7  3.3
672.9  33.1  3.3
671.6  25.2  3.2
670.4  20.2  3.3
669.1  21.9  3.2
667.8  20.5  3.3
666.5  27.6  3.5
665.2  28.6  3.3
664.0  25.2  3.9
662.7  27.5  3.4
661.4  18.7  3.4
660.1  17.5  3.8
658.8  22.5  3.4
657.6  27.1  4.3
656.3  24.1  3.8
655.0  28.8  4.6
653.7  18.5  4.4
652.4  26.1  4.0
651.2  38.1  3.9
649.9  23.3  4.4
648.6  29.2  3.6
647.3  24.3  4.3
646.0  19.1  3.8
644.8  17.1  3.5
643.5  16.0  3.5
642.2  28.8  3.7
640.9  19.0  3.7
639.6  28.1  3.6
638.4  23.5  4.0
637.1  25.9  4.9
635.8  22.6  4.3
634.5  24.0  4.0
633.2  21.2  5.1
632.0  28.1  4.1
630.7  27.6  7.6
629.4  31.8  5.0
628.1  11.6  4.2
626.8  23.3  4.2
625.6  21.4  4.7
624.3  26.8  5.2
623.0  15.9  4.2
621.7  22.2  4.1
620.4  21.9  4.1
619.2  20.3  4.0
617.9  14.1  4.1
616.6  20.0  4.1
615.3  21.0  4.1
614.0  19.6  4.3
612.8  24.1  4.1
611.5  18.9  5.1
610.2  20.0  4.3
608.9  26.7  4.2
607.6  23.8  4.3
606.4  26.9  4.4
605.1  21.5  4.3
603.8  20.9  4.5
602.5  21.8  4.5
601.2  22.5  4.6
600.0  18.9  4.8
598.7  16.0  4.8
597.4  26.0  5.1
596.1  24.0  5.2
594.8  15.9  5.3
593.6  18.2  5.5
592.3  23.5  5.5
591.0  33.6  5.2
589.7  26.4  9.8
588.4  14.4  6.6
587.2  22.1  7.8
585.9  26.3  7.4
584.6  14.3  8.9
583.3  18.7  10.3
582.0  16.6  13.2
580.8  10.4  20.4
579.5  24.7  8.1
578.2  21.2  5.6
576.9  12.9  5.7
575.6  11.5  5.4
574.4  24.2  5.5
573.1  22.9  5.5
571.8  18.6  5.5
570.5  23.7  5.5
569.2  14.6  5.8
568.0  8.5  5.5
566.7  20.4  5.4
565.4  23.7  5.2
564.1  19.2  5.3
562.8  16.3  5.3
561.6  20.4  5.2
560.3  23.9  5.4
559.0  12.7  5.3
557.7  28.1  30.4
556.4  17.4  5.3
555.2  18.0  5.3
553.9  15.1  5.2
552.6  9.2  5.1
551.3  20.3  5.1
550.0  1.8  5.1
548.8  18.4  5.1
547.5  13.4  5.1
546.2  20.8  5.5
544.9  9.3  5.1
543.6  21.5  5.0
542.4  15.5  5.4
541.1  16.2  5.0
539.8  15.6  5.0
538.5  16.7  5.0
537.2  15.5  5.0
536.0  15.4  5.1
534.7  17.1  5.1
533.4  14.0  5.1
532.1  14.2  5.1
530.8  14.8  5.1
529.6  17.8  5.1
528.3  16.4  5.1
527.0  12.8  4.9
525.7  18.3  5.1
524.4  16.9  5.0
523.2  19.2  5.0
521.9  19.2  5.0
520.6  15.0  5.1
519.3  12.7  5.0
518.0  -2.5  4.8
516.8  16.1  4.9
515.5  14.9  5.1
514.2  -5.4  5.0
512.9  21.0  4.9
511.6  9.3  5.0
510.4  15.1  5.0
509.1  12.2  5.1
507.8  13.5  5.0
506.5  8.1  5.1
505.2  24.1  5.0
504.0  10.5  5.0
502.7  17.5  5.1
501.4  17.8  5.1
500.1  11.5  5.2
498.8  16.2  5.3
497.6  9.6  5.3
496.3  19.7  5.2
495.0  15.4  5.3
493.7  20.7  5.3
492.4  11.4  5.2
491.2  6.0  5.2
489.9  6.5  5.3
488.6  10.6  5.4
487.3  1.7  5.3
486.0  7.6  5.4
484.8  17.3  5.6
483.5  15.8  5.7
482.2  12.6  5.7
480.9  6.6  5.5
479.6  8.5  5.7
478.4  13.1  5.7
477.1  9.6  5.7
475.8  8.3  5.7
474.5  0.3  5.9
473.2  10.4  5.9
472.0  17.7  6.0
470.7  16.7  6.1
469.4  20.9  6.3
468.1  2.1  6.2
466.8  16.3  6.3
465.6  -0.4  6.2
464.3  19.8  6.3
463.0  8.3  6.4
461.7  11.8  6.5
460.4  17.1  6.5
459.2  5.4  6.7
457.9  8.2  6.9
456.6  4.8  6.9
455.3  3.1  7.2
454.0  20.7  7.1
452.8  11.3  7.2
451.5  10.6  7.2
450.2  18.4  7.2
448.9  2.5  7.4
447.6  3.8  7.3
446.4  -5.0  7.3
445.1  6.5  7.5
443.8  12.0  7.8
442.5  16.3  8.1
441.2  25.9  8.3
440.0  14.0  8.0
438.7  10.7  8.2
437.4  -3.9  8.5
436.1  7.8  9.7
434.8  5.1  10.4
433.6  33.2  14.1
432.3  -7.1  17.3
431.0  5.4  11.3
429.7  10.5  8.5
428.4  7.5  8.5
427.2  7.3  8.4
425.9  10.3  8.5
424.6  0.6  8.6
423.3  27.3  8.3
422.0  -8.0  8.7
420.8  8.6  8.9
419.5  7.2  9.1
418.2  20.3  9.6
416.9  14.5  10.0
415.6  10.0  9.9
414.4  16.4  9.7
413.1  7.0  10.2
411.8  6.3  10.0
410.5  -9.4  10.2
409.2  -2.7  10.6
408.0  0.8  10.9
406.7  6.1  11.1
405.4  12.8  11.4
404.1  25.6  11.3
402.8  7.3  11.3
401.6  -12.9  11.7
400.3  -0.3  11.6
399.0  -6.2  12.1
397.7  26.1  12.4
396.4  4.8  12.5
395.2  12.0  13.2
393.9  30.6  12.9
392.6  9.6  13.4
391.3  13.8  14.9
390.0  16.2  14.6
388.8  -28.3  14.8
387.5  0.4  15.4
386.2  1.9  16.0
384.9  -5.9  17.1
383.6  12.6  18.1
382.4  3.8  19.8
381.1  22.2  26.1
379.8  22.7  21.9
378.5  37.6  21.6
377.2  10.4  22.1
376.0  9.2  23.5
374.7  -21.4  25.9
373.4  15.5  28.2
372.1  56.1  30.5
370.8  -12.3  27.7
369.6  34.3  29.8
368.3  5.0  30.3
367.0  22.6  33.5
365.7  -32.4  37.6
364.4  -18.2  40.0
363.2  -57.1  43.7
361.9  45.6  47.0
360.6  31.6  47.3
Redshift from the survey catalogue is 0.722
